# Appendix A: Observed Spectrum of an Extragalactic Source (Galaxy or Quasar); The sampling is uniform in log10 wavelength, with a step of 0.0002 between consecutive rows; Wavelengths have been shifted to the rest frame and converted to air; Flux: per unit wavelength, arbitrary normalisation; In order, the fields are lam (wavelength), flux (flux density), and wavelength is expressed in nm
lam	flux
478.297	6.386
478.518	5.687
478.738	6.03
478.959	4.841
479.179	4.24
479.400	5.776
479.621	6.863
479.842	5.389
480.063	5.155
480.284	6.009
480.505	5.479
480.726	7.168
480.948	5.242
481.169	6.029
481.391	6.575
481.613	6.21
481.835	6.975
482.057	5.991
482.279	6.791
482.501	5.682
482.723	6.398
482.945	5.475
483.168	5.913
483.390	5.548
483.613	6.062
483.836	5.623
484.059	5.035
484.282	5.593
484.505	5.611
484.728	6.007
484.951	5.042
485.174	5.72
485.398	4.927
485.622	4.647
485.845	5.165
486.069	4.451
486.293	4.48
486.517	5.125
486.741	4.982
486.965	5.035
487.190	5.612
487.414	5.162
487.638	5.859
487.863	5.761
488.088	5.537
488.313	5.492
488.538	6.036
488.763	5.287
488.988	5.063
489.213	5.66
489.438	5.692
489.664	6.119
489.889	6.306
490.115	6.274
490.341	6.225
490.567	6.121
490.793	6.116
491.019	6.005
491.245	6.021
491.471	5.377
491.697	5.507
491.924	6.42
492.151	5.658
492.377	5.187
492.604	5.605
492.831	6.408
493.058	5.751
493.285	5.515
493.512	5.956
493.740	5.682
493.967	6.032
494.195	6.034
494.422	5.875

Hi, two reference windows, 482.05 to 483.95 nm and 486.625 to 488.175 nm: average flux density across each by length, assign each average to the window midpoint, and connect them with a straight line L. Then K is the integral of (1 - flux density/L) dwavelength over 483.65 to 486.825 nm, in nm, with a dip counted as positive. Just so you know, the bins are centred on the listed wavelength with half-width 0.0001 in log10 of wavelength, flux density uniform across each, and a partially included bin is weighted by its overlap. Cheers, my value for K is 0.271 nm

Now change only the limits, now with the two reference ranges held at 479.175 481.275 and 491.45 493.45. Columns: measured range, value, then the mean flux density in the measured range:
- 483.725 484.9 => 0.05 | 5.55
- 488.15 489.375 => 0.05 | 5.52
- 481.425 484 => -0.11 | 6.05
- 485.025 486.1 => 0.14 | 5.02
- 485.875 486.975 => 0.18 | 4.82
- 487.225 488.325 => 0.04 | 5.57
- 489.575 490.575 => -0.08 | 6.22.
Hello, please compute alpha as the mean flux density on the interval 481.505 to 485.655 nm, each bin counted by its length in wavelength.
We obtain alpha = 5.77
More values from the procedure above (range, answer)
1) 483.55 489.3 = 5.34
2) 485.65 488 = 5.15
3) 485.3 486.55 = 4.78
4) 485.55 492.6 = 5.57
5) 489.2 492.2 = 5.98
